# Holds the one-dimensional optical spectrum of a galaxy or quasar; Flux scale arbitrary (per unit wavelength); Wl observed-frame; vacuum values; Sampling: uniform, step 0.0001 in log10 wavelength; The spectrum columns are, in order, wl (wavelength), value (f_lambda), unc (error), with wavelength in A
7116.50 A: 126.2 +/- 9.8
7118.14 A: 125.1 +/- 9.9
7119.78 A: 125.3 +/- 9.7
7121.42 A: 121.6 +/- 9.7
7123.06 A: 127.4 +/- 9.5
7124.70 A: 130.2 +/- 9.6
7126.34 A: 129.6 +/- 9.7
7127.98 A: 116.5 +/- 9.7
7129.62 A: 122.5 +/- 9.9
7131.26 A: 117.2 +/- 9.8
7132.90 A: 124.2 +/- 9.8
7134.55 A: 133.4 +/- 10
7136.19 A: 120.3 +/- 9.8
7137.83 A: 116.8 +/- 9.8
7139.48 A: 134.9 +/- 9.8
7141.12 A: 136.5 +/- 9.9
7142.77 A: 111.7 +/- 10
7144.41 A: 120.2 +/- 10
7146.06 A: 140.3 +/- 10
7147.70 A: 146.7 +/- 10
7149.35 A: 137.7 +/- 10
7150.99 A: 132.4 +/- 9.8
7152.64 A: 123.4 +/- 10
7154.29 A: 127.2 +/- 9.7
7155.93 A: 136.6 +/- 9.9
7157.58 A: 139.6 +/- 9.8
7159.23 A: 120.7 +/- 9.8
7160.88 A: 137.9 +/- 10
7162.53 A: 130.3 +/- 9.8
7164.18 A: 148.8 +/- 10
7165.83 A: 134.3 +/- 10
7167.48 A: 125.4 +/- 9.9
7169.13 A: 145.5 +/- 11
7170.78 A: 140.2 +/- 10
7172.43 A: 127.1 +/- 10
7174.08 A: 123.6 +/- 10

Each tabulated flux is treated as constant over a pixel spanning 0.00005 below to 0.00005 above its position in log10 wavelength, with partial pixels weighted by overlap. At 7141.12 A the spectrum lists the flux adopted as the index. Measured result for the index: 136.5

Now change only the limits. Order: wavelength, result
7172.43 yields 127.1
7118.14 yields 125.1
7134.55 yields 133.4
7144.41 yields 120.2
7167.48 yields 125.4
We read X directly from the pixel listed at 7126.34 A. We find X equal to 129.6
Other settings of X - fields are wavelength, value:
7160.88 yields 137.9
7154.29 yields 127.2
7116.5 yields 126.2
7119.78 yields 125.3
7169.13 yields 145.5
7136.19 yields 120.3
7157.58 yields 139.6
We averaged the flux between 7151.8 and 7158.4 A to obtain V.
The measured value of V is 132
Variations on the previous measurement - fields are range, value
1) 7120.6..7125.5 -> 126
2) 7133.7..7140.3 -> 126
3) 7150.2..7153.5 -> 128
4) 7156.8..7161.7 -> 133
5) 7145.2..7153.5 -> 136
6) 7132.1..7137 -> 126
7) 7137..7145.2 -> 124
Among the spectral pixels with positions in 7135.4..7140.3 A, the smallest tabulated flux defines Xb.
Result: 116.8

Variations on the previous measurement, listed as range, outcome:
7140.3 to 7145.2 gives 111.7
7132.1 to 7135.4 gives 124.2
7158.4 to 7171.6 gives 120.7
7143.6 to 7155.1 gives 120.2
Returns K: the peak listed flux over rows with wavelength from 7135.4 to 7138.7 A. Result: 120.3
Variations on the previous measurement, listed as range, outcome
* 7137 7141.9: 136.5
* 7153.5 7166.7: 148.8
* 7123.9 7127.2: 130.2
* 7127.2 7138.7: 133.4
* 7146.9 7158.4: 146.7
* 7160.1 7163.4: 137.9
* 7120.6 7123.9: 127.4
